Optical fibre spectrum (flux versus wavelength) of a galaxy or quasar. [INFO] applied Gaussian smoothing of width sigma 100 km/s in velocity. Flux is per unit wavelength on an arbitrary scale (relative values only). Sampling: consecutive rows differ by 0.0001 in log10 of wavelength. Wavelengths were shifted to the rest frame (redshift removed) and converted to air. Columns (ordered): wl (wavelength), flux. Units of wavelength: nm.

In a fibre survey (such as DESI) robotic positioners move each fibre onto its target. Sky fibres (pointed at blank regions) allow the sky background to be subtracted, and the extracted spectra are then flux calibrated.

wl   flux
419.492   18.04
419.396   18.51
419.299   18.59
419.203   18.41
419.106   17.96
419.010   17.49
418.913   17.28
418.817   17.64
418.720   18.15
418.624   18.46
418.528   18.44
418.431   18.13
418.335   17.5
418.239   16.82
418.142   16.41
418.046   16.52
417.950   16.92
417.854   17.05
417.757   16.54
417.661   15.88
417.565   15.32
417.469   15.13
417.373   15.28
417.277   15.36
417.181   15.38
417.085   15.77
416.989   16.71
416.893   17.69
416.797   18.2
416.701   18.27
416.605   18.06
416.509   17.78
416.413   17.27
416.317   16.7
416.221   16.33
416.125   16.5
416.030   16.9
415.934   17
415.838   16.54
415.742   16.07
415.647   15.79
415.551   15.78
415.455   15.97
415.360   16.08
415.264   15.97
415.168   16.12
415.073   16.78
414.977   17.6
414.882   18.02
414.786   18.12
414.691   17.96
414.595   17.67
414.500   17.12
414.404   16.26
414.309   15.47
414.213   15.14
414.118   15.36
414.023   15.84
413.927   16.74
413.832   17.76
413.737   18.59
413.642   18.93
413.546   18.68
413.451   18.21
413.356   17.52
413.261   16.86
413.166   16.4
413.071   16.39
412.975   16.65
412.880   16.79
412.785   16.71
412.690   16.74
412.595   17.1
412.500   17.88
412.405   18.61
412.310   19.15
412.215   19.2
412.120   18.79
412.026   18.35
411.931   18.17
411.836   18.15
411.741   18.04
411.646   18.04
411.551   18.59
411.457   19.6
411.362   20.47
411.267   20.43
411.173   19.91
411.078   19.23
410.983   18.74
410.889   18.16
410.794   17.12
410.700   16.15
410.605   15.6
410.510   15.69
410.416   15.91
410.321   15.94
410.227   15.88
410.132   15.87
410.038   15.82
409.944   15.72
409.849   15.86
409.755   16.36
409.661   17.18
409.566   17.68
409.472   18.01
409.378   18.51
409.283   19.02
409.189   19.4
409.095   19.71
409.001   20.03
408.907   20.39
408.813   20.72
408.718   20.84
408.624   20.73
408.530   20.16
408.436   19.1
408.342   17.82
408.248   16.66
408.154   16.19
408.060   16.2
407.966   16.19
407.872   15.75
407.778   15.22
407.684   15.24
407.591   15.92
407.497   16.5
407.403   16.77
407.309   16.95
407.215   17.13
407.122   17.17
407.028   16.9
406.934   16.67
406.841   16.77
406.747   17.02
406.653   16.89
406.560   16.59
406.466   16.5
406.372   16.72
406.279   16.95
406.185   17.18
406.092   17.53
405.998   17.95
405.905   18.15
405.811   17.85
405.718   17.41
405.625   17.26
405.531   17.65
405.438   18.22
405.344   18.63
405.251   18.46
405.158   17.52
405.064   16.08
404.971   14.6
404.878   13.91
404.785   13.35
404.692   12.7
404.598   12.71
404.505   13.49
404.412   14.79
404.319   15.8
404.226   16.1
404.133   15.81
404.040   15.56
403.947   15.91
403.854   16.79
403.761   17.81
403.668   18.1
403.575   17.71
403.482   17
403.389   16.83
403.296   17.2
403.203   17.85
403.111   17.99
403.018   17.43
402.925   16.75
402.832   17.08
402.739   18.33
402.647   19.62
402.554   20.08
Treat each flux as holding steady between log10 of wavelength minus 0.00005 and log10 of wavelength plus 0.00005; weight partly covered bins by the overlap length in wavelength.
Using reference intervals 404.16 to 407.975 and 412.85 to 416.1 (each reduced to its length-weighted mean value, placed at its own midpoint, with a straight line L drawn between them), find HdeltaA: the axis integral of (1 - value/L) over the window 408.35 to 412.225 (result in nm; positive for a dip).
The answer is -0.37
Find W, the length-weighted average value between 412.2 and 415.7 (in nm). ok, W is 17.1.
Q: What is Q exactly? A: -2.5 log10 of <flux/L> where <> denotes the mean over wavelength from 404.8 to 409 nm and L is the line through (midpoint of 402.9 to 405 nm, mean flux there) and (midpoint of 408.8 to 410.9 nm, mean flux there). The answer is -0.042 mag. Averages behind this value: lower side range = 15.9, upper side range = 17.4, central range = 17.3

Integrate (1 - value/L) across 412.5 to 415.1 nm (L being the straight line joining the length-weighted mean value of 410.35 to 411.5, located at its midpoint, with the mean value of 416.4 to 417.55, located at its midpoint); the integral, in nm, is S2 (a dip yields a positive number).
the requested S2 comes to 0.043 nm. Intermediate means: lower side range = 18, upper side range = 16.7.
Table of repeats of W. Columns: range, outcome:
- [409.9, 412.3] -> 17.8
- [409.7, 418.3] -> 17.1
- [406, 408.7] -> 17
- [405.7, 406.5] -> 17.4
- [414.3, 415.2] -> 17.2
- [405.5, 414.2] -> 17.6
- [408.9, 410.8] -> 17.2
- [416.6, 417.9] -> 16.4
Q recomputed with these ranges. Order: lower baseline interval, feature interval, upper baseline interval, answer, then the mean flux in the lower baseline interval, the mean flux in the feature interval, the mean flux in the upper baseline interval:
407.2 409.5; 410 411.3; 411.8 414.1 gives 0.041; 18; 17.2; 17.6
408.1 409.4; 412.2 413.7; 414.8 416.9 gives 0.016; 19.2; 17.6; 16.9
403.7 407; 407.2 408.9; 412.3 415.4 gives -0.057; 16.4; 17.5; 17.1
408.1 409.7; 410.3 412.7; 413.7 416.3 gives -0.010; 18.9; 18.1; 16.6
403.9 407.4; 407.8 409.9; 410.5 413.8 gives -0.064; 16.4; 18.2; 18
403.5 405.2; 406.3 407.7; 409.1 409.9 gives 0.000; 15.5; 16.7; 17.8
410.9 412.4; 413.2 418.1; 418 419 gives 0.084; 19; 16.8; 17.5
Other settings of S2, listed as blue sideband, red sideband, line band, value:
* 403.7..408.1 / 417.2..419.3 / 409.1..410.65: -0.03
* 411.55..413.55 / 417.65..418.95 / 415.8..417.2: 0.03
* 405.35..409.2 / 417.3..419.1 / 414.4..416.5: 0.04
